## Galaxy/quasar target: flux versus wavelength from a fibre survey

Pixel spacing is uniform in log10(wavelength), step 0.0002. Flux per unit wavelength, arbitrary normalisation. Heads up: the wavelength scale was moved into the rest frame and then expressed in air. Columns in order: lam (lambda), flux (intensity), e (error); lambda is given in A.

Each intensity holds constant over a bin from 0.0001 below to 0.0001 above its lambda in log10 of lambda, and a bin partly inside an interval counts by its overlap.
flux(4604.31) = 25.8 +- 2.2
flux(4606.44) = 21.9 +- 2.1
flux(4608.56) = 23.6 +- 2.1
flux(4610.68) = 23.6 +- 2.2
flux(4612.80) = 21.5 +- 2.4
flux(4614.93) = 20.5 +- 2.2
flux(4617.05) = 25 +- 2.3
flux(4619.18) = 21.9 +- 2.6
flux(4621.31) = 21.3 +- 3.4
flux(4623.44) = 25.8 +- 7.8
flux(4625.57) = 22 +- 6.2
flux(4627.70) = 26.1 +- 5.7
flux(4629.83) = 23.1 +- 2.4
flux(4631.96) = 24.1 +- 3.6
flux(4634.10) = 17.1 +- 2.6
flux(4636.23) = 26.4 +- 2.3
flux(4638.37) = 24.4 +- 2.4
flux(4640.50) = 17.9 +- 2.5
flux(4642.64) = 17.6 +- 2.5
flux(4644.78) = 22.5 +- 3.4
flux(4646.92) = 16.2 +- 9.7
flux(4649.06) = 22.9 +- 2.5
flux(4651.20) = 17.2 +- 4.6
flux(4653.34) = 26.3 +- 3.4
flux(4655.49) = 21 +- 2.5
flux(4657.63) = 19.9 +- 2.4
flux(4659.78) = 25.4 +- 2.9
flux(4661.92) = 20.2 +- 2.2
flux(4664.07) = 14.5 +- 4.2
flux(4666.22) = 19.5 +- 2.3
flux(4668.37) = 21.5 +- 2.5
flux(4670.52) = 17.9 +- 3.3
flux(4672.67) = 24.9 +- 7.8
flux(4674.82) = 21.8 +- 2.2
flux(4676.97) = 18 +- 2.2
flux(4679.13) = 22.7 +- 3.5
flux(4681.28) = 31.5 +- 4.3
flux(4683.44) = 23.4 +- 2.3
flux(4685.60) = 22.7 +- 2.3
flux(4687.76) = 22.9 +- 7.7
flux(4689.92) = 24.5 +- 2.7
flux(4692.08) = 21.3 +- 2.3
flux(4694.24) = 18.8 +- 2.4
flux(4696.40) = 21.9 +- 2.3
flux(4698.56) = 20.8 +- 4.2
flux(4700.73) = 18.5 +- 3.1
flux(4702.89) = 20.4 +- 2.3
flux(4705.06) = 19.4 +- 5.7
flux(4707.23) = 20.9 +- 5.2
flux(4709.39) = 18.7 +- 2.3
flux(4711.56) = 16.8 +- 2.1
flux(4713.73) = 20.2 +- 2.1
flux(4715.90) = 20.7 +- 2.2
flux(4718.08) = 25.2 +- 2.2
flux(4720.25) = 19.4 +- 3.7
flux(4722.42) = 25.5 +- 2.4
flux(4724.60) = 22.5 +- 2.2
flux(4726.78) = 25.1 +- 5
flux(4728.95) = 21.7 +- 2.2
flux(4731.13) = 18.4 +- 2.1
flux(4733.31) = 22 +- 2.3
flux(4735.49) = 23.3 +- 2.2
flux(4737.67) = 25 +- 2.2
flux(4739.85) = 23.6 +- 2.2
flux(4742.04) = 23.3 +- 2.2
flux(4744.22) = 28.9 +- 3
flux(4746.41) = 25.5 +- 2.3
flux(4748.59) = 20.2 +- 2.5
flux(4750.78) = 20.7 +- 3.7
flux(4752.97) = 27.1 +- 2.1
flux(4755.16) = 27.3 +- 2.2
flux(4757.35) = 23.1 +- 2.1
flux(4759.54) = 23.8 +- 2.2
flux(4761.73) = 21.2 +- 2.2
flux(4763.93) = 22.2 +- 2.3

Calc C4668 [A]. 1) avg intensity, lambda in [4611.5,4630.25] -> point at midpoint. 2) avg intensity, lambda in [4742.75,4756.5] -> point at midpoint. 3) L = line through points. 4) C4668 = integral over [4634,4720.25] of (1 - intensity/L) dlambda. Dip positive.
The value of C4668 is 9.8 A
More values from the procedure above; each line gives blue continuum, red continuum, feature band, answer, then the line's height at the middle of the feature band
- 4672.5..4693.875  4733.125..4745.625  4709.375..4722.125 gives 1.8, 24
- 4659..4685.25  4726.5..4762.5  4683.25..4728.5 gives 2.4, 22.6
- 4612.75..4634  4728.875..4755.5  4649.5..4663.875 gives 1.1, 23.1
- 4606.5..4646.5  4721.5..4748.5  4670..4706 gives 1.8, 23.1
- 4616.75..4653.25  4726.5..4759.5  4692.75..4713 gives 3.0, 23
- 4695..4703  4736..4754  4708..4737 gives 1.0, 22.3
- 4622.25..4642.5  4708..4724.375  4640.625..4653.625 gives 1.5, 22.4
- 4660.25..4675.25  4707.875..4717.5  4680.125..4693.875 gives -2.9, 19.9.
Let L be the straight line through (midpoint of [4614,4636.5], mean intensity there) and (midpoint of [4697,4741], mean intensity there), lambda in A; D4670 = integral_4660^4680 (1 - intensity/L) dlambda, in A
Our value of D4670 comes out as 1.70 A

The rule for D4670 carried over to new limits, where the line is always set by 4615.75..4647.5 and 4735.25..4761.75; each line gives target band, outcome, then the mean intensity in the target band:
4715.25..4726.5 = 0.39 A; 22.9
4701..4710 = 1.41 A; 19.8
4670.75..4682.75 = -0.20 A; 23.4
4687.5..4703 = 1.46 A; 21.1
